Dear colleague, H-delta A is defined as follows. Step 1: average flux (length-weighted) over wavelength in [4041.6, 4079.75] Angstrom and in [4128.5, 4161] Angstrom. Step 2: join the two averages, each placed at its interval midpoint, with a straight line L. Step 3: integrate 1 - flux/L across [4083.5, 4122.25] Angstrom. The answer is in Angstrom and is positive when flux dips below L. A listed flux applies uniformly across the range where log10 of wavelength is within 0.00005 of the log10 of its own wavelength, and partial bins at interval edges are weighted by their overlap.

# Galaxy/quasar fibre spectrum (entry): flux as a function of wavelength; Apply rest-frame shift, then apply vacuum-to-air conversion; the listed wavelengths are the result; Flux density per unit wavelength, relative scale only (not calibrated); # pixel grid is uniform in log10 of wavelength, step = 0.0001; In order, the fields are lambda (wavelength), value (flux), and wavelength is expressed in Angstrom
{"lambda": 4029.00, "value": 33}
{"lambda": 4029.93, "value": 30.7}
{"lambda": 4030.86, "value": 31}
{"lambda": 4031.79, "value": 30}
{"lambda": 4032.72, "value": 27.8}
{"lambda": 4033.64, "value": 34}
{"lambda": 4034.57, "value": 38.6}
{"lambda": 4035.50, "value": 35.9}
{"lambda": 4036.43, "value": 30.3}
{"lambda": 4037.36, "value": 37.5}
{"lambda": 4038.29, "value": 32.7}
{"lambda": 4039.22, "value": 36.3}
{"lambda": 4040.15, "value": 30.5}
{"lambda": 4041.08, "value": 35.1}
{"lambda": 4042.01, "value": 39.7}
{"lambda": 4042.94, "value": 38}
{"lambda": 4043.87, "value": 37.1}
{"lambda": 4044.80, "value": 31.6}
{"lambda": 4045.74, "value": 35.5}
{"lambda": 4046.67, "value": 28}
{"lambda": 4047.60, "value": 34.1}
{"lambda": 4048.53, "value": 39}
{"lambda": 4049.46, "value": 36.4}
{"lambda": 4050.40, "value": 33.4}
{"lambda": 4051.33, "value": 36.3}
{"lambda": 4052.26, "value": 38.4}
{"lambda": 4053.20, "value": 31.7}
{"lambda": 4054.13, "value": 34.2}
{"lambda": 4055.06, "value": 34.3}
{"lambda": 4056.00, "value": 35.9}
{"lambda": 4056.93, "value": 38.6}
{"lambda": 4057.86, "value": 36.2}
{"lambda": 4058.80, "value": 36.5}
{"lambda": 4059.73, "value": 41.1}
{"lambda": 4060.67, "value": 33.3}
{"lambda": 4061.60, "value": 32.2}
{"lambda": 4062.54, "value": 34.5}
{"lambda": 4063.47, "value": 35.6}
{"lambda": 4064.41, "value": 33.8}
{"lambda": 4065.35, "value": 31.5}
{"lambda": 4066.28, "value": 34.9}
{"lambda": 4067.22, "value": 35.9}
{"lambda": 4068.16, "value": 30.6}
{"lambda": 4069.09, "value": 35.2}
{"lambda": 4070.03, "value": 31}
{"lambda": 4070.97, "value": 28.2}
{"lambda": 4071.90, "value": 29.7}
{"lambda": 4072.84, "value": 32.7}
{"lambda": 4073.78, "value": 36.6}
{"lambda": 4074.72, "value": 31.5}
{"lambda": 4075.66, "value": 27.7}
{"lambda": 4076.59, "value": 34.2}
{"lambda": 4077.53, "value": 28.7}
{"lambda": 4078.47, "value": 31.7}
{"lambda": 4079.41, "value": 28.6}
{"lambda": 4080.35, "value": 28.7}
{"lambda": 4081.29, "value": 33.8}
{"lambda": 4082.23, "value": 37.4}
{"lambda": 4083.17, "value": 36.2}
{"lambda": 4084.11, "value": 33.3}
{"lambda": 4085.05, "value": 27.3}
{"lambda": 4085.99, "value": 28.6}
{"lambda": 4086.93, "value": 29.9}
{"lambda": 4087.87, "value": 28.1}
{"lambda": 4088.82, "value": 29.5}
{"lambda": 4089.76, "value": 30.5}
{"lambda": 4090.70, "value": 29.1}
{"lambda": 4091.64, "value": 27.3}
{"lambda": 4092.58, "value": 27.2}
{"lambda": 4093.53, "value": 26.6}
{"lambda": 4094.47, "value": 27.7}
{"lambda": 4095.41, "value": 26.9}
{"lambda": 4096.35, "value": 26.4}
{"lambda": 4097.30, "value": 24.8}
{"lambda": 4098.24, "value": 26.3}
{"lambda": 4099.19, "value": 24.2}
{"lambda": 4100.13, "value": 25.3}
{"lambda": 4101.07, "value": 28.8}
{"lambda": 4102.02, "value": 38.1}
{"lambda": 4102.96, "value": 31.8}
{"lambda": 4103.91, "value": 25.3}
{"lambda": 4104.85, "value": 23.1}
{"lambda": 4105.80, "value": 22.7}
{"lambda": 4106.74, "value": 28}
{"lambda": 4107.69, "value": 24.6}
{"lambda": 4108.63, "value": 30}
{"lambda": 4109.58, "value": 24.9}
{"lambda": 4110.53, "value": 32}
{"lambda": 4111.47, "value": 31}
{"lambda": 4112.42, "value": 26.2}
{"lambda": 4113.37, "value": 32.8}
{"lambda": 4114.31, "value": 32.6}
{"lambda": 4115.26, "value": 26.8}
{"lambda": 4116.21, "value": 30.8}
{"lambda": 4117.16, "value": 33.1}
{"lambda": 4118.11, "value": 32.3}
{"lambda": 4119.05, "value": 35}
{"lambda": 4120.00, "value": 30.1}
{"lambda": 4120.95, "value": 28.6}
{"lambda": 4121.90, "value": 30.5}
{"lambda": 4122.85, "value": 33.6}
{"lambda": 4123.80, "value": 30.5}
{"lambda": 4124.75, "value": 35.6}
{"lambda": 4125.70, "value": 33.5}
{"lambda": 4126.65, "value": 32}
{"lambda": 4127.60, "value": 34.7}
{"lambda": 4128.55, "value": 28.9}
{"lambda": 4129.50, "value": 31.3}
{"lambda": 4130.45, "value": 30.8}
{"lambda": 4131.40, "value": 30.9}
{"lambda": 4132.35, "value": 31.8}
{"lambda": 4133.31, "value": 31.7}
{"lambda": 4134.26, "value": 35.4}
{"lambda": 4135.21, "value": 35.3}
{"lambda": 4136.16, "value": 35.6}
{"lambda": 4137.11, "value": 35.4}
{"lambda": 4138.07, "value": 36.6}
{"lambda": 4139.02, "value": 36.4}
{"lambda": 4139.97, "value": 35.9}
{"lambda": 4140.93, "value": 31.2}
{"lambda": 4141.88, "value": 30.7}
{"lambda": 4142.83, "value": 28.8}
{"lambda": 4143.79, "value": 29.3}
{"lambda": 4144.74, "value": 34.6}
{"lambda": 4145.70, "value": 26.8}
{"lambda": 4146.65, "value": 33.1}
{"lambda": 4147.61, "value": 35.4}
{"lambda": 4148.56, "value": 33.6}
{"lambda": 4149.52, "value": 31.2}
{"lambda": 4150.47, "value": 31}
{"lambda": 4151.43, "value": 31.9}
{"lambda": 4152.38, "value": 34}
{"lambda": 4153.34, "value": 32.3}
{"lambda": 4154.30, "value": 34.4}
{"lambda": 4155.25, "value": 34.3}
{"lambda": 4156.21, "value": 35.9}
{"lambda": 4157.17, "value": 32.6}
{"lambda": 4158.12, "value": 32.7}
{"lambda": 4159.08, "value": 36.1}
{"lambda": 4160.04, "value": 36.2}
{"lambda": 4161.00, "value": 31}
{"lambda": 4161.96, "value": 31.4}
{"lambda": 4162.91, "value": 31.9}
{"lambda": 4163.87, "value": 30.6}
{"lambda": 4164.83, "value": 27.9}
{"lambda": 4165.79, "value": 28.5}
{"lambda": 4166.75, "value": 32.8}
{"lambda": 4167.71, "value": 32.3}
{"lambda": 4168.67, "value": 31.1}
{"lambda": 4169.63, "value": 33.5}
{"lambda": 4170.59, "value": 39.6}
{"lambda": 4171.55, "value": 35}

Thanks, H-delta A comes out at 5.5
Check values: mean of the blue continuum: 34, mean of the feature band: 28.8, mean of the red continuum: 33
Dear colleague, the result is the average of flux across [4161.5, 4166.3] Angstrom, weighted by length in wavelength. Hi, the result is 30.1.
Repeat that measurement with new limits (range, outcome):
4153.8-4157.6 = 34.3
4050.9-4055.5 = 35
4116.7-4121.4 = 31.9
